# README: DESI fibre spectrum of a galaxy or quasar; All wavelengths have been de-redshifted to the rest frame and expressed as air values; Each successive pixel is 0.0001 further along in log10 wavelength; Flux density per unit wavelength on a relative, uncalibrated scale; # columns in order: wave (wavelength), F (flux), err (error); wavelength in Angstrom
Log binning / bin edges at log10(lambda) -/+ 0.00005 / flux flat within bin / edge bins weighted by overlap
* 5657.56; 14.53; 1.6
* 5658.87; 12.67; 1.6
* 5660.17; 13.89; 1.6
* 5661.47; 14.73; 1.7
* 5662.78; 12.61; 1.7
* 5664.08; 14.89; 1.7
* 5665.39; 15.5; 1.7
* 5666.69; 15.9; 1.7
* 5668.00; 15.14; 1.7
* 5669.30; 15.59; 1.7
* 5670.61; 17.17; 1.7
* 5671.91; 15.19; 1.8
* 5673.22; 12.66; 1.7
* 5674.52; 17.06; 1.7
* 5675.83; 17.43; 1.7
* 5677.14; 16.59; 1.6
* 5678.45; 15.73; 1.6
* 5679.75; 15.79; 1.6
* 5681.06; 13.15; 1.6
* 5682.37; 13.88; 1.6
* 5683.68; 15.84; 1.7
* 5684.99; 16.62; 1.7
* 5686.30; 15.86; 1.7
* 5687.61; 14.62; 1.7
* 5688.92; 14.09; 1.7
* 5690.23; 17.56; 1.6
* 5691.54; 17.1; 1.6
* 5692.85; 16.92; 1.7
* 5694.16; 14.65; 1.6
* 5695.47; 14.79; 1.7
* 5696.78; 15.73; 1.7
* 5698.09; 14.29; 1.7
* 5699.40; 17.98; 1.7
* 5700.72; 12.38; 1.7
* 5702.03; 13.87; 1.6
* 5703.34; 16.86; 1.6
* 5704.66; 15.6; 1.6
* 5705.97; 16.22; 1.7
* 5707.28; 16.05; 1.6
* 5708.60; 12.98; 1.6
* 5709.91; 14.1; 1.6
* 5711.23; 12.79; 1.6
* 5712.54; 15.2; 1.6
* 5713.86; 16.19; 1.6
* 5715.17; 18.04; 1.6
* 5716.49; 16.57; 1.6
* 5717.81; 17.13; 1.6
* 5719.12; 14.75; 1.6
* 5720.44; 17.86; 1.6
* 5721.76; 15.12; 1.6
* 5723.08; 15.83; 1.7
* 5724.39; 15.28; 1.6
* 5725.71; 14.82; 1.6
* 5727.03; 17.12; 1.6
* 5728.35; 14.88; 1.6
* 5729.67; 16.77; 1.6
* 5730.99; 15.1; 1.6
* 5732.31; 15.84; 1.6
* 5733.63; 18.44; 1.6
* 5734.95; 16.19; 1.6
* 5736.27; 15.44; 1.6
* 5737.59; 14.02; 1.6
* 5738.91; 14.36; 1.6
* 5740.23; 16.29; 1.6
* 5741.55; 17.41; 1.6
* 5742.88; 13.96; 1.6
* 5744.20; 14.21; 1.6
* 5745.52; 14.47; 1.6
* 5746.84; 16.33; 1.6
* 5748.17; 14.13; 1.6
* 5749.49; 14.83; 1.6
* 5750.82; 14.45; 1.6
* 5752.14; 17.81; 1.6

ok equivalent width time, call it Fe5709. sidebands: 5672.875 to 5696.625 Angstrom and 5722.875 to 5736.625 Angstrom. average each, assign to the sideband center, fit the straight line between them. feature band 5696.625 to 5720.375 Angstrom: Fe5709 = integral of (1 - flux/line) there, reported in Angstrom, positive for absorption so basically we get 0.6 Angstrom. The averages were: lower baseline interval 15.6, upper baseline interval 16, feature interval 15.4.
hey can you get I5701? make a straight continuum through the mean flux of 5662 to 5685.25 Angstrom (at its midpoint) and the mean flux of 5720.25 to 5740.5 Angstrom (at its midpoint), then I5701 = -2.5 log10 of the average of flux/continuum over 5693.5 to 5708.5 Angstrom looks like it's 0.02 mag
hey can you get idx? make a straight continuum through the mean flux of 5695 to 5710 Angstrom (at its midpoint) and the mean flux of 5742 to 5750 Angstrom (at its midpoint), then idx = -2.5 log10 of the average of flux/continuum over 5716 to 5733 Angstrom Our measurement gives -0.07 mag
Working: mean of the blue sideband 15.1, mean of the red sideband 14.7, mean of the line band 15.9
